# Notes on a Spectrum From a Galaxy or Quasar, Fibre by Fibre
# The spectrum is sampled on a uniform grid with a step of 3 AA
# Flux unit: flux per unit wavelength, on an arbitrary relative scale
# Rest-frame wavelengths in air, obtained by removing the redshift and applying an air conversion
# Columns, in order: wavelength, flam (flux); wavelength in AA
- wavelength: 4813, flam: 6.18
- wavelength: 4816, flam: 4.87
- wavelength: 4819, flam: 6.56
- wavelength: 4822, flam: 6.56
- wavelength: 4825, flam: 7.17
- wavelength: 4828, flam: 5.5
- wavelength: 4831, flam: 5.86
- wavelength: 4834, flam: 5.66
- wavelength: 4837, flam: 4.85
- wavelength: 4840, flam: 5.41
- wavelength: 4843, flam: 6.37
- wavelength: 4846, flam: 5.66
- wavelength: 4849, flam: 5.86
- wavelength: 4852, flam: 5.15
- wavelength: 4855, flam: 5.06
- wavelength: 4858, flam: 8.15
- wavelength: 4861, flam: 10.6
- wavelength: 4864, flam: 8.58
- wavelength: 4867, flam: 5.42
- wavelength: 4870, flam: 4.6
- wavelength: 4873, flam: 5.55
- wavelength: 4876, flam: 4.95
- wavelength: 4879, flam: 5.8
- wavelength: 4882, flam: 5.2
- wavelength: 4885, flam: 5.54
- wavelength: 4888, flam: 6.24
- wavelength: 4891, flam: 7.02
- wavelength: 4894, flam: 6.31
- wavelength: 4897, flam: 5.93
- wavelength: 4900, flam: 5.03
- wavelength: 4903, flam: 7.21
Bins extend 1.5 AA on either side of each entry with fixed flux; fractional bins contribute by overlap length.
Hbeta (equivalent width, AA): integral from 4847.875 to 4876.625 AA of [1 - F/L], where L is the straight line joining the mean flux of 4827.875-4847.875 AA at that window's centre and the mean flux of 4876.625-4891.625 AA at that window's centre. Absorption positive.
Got -3.5 AA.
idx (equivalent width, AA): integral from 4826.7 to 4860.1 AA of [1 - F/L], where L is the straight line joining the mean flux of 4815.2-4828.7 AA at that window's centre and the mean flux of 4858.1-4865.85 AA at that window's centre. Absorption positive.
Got 8.2 AA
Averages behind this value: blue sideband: 6.23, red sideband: 9.14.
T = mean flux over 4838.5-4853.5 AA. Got 5.69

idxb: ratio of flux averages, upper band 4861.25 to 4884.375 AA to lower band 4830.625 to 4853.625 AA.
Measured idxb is 1.07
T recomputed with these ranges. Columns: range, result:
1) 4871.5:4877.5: 5.25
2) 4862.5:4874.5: 6.04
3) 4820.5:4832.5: 6.27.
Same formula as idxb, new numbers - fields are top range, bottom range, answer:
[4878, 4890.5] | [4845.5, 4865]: 0.82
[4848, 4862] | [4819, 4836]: 1.12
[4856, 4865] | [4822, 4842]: 1.53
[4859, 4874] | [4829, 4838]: 1.28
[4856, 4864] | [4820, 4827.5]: 1.34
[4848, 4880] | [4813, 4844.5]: 1.08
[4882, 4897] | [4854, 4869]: 0.81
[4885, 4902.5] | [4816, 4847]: 1.04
